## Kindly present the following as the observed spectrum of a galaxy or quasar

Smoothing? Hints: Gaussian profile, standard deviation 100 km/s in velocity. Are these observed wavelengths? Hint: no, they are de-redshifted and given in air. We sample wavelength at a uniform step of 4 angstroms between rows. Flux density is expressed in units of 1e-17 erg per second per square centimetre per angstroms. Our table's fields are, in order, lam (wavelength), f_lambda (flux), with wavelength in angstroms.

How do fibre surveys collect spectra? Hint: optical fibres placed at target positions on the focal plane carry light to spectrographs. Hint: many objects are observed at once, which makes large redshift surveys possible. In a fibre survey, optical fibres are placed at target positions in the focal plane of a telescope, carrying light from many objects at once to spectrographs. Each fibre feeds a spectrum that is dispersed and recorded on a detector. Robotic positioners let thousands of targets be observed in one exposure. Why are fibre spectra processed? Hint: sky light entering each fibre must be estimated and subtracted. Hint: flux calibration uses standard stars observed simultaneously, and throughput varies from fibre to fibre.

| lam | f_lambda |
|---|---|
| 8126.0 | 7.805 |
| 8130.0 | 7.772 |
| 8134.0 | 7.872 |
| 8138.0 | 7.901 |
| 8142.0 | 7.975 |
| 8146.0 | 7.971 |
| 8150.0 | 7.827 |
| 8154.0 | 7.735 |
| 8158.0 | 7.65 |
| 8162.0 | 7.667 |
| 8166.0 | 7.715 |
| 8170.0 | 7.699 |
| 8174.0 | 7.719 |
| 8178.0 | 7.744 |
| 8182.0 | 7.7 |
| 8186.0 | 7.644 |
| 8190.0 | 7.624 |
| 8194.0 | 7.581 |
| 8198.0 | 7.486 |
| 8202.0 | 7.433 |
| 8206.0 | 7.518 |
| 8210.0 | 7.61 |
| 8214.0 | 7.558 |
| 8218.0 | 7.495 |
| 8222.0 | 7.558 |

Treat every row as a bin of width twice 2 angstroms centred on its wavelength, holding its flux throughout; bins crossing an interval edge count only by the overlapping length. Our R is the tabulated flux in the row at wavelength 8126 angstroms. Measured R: 7.805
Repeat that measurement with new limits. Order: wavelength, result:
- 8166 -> 7.715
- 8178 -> 7.744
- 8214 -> 7.558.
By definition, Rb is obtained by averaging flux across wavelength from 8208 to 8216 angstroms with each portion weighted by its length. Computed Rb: 7.58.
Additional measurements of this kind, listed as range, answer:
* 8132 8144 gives 7.92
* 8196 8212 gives 7.51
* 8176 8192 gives 7.68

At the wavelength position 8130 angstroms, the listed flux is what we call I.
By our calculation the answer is 7.772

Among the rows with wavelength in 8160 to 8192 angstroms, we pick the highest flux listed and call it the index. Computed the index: 7.744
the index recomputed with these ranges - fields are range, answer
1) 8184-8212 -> 7.644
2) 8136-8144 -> 7.975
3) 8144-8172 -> 7.971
